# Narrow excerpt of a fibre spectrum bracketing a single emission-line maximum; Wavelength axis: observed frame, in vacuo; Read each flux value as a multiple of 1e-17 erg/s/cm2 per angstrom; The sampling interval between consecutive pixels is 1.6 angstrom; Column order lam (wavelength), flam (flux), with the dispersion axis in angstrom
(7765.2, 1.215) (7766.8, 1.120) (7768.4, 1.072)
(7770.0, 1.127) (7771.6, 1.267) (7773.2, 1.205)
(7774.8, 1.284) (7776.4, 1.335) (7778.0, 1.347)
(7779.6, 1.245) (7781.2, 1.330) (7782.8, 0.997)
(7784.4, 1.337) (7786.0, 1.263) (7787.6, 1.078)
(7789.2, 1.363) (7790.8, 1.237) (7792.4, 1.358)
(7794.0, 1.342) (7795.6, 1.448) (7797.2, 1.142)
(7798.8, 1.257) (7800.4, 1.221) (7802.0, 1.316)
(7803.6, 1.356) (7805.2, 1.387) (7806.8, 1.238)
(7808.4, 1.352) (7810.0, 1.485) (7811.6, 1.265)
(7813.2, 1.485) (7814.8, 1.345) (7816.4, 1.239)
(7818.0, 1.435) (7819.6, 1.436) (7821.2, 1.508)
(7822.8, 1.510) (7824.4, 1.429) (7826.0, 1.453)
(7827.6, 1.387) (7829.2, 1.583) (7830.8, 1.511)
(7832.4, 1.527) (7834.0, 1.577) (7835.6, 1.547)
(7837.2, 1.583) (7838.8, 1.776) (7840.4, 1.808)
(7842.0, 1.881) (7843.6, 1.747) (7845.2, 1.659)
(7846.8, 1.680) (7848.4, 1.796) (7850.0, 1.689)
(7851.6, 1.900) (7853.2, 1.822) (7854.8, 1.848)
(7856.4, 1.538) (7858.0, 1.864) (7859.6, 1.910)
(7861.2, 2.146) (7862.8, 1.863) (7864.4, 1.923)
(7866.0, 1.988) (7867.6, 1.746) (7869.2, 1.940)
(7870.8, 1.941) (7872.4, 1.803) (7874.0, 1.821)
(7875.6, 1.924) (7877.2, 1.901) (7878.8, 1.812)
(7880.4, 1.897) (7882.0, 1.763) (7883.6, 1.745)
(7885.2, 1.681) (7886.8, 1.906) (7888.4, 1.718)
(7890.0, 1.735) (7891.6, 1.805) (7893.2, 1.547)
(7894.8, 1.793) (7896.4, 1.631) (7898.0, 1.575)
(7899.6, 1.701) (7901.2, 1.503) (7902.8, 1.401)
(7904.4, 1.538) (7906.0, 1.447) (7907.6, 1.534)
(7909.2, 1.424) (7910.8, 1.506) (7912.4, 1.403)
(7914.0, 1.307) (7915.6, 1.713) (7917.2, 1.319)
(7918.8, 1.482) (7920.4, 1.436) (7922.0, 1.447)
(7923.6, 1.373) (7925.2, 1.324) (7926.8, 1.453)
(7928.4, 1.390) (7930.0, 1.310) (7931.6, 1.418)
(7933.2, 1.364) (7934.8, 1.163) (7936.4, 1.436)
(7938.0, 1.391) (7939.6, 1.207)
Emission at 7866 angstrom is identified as Mg II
